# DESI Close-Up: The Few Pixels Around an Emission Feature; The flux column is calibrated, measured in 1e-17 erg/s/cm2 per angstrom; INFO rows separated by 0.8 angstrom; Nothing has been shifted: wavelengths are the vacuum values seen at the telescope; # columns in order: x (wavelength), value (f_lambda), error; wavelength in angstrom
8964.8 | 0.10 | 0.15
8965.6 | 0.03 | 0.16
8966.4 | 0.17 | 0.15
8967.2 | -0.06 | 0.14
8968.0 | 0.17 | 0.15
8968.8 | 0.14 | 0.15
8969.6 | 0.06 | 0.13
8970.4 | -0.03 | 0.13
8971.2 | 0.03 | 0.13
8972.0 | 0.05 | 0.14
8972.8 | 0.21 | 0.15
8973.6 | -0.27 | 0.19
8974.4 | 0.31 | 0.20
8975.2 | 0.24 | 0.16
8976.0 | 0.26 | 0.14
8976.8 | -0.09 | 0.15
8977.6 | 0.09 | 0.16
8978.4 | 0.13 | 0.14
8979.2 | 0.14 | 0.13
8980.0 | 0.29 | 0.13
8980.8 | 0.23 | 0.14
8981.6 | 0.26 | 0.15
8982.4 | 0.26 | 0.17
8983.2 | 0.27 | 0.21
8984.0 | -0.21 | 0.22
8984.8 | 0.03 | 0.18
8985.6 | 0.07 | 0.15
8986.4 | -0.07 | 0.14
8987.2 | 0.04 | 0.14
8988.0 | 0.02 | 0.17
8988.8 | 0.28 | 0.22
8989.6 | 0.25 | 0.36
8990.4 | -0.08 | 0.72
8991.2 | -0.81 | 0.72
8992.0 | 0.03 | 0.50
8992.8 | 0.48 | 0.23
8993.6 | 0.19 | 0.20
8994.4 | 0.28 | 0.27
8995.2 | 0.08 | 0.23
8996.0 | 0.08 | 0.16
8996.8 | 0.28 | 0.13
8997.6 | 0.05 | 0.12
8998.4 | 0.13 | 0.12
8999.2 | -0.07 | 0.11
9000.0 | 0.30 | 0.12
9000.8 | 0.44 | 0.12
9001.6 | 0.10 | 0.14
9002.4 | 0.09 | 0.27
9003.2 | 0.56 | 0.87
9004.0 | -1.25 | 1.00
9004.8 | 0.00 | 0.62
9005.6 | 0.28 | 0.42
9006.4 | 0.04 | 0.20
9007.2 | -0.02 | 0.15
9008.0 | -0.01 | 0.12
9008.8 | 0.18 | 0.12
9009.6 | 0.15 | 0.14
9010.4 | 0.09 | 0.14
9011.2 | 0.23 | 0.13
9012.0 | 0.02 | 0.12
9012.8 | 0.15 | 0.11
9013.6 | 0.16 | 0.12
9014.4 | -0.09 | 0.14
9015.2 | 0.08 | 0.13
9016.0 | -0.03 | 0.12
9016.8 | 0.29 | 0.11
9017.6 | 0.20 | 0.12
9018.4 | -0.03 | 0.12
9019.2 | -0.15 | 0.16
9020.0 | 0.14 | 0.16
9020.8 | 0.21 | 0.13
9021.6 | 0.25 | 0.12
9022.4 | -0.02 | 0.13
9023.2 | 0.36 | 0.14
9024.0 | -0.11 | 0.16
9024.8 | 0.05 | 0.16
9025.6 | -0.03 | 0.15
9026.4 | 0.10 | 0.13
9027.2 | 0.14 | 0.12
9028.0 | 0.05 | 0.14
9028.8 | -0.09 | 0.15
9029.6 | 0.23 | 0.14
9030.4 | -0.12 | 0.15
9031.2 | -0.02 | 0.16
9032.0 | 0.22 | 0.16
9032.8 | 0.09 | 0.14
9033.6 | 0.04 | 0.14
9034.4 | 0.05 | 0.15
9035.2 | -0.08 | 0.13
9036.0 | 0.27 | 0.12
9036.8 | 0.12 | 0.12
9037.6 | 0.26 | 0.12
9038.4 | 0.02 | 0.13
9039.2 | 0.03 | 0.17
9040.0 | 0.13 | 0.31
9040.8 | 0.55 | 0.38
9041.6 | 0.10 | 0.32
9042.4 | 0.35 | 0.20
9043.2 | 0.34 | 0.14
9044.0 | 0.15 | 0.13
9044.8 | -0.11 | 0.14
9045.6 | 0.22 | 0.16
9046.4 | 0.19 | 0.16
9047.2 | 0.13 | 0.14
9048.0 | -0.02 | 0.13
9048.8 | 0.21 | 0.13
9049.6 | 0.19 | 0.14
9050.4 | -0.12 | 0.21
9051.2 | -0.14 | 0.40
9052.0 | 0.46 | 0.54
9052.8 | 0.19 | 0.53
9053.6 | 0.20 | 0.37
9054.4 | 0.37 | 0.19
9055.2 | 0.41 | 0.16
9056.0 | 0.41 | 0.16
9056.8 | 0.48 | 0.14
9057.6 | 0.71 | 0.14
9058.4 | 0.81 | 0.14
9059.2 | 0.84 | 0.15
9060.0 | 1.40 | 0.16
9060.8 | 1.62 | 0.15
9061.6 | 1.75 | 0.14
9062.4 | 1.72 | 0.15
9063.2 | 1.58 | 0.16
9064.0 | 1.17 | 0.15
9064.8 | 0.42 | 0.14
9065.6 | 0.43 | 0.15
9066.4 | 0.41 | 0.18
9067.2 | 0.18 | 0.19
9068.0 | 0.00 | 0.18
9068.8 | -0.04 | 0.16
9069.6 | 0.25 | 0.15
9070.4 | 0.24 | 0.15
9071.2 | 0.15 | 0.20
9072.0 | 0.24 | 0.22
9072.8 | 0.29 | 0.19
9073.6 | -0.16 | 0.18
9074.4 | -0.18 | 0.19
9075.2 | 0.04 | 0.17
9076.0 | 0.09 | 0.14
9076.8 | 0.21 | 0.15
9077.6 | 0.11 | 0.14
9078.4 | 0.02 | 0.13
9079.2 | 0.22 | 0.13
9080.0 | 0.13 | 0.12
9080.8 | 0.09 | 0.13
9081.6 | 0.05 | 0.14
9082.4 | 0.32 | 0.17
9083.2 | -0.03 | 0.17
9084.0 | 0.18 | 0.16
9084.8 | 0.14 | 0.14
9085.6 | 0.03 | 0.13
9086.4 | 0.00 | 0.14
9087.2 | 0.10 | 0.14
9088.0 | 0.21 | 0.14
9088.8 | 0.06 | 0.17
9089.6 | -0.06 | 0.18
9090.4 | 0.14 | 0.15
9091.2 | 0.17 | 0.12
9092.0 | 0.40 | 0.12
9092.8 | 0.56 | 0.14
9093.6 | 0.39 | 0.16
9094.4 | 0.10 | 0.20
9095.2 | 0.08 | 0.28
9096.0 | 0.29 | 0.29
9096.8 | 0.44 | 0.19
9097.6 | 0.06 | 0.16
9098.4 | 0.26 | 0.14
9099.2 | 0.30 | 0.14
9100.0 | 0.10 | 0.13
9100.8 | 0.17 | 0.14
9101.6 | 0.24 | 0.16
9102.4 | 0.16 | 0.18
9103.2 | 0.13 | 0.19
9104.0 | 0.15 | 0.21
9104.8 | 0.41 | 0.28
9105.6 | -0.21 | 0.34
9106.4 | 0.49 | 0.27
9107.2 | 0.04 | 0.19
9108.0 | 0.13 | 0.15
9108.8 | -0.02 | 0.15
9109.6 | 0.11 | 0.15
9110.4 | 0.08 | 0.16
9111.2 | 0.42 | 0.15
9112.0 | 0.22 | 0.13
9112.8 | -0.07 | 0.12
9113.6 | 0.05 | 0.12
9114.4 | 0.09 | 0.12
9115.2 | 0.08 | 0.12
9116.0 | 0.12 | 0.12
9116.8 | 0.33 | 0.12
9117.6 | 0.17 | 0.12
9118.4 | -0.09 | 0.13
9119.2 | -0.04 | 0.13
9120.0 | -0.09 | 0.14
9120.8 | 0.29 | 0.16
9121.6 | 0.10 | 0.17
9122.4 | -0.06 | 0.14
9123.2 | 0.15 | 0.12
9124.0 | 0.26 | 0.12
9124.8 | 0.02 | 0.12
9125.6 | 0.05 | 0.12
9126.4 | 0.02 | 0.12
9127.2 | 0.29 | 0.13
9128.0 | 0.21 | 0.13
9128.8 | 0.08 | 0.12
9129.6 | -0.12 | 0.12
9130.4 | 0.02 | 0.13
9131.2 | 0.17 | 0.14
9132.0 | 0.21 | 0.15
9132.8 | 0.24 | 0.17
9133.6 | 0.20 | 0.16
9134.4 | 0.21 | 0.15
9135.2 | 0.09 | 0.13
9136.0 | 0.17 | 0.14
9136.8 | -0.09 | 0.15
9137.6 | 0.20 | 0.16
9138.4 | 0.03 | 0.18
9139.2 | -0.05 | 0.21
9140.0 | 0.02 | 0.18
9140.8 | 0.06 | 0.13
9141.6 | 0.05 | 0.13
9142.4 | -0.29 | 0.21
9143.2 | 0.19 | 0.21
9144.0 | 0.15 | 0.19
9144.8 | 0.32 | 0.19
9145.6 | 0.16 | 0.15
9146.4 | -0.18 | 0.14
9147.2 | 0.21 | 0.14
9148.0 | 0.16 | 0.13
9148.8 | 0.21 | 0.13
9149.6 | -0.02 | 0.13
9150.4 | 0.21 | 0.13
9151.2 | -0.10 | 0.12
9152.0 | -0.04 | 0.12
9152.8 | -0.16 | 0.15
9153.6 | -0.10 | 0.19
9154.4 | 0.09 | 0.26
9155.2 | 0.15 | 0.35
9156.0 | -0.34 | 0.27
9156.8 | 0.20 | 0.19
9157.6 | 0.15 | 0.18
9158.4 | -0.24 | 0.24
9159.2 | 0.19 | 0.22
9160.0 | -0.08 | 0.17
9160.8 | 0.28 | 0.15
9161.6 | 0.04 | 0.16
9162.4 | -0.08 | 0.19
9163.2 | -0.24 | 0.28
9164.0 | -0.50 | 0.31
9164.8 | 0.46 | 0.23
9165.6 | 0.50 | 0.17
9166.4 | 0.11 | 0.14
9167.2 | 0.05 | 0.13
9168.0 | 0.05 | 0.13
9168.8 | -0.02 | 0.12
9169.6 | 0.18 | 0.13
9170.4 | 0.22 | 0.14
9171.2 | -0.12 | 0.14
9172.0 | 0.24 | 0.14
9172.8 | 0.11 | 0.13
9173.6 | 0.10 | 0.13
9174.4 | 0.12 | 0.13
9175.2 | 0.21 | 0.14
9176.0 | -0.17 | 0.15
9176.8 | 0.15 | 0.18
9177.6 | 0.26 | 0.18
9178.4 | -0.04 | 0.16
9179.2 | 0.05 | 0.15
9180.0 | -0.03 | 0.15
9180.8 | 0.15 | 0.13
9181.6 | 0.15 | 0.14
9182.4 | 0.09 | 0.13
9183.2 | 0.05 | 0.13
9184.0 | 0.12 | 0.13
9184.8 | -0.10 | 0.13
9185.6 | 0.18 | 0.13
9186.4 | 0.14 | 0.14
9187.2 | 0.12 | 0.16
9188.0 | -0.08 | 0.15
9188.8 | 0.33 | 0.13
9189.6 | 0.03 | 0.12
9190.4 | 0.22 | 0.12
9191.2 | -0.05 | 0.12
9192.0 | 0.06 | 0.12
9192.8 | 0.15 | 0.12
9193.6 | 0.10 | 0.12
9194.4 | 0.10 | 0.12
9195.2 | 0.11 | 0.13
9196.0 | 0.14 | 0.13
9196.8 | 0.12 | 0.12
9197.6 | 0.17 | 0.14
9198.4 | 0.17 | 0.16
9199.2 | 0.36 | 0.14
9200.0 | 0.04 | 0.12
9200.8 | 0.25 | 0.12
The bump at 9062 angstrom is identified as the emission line Hbeta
